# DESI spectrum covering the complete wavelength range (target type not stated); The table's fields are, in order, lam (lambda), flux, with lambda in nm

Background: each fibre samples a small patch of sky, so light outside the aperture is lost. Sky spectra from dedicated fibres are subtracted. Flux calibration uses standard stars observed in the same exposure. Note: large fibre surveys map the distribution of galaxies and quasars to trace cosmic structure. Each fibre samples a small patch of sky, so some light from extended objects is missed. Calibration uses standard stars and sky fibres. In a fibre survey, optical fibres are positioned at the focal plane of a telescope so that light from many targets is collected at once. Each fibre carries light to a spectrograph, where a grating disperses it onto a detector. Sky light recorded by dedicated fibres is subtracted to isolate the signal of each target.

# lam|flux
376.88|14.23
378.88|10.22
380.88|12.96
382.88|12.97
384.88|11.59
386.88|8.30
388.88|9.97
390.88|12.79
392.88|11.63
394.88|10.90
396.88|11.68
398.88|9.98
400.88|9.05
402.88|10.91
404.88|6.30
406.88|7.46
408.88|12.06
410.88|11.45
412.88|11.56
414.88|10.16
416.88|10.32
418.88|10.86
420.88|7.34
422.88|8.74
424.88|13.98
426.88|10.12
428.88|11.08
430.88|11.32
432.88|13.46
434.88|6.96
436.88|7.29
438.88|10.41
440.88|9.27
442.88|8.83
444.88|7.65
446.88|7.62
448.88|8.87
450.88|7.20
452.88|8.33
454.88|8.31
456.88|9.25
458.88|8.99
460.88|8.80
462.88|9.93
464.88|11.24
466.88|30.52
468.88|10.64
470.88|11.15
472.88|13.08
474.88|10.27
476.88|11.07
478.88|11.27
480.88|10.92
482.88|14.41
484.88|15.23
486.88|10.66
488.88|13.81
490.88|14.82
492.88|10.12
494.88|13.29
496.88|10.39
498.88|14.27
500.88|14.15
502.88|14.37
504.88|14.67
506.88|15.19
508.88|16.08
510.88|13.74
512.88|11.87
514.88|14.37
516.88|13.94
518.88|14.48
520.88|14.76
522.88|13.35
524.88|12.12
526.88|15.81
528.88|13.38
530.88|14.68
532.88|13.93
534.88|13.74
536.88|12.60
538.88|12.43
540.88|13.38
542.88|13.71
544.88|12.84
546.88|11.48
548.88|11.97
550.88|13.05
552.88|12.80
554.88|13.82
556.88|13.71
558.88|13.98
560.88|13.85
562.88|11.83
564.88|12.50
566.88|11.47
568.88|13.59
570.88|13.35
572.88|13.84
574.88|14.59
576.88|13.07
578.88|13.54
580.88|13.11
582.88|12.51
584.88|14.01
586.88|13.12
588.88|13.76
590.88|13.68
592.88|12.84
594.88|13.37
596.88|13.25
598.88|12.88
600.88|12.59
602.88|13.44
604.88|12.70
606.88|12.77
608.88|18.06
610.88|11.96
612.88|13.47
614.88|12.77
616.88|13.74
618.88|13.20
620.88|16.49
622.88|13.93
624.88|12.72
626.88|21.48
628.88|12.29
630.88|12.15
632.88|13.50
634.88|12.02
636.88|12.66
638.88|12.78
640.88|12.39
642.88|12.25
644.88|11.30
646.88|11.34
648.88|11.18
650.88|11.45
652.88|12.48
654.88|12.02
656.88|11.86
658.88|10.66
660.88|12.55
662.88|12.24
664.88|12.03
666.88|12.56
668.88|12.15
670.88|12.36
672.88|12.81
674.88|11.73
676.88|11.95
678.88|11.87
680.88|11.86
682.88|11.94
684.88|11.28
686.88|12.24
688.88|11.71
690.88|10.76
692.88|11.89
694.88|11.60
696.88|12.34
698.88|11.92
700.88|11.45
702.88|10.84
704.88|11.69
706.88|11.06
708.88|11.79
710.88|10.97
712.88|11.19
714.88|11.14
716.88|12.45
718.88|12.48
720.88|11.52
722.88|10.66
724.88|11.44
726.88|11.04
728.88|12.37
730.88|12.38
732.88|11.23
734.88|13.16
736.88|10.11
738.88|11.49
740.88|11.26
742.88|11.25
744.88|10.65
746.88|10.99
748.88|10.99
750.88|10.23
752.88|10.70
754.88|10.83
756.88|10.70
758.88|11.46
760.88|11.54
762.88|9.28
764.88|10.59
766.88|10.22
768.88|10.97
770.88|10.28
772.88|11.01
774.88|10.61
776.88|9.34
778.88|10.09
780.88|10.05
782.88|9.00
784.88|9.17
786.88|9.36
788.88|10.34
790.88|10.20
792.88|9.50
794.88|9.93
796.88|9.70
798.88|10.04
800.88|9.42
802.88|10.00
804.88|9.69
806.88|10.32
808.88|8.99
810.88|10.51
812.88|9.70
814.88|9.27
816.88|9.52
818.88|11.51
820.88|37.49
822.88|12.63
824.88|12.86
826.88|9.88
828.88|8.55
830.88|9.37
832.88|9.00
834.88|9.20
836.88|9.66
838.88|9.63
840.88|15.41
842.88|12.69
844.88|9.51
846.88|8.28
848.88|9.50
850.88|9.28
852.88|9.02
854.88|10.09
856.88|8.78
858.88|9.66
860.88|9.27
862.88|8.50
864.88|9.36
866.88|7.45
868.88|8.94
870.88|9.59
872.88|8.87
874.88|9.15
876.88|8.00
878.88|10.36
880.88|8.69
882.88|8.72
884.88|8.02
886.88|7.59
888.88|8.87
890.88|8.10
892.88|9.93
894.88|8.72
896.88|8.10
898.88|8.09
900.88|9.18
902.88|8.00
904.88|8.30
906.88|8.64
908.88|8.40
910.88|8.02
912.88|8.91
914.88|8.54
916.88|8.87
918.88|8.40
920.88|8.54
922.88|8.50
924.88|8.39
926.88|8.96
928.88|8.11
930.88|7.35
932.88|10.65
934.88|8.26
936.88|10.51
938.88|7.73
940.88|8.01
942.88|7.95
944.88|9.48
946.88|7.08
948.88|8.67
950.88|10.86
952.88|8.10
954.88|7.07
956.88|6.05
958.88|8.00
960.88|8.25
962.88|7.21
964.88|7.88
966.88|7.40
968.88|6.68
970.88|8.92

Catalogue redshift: 0.25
